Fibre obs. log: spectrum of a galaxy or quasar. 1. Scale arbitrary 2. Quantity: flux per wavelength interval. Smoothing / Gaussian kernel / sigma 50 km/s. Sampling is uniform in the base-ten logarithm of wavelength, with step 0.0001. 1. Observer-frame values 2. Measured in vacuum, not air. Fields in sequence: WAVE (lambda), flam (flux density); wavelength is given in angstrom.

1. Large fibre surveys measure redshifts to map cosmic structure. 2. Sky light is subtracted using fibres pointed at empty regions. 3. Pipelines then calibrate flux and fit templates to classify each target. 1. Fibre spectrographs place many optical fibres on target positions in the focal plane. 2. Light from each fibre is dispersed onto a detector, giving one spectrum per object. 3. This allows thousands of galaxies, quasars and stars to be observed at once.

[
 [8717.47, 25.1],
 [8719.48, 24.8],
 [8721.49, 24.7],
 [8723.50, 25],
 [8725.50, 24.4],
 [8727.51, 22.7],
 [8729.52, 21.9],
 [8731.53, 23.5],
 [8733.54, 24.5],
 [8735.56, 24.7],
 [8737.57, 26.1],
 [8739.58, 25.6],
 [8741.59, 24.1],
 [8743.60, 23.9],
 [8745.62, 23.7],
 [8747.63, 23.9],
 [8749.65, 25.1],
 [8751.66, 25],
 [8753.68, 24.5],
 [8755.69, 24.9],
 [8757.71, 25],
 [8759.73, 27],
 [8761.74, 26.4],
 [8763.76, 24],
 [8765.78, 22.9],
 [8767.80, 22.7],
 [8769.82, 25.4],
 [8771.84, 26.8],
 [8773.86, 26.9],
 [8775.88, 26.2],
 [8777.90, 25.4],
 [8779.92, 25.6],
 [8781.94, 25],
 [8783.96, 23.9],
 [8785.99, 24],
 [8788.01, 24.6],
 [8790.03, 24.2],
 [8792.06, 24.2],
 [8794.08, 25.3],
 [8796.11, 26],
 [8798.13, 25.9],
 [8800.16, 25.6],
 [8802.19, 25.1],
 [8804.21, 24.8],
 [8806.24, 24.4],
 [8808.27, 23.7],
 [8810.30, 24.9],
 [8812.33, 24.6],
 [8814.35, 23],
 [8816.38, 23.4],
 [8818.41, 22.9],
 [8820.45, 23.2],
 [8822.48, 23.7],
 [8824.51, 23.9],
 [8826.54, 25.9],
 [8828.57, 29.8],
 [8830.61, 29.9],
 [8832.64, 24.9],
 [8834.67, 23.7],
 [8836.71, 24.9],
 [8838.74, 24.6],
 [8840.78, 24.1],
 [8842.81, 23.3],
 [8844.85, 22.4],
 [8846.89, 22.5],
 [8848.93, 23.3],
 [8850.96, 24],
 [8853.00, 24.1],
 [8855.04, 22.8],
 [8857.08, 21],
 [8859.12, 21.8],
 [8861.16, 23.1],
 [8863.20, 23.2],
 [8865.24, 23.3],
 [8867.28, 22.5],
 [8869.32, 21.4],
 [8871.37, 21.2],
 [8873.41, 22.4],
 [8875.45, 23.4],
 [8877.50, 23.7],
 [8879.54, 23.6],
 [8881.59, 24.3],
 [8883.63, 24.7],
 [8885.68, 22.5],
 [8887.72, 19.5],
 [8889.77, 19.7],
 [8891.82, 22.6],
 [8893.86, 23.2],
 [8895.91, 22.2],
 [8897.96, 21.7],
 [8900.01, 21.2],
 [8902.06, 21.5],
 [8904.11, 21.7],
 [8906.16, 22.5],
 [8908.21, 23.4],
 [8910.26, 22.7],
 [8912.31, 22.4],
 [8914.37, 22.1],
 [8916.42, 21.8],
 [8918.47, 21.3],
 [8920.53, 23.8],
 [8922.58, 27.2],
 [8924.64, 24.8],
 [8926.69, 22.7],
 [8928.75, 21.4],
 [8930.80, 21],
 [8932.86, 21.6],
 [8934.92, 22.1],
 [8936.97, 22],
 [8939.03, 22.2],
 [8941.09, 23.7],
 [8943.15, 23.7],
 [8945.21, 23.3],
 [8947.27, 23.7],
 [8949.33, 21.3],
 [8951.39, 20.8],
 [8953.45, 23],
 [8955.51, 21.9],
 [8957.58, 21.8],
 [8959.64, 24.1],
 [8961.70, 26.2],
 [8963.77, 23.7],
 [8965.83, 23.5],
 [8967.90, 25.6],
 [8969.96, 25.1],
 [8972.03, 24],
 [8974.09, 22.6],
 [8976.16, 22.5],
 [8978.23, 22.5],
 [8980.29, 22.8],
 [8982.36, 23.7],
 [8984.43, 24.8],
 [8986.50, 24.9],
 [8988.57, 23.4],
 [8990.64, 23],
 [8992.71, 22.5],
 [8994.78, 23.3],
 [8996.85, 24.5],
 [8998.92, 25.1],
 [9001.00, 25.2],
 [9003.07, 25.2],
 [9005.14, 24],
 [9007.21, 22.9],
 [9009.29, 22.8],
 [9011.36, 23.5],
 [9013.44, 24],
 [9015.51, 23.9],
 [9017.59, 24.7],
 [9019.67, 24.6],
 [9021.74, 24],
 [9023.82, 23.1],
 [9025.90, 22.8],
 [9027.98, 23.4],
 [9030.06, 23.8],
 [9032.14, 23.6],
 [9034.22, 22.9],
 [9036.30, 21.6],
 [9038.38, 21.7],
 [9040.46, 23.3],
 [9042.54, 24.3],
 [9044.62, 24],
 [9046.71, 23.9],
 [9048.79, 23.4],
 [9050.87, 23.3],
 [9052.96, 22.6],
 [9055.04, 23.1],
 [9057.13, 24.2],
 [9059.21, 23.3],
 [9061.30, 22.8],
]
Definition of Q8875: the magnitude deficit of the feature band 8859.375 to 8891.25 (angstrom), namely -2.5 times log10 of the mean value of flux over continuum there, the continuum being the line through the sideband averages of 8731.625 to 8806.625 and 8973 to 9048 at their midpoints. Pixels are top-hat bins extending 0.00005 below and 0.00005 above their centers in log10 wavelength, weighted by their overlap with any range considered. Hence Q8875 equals 0.08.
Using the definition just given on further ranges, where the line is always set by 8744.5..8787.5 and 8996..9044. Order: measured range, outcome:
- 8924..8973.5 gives 0.05 mag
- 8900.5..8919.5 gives 0.10 mag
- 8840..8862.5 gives 0.07 mag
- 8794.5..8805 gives -0.03 mag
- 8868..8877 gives 0.10 mag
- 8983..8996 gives 0.01 mag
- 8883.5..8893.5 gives 0.13 mag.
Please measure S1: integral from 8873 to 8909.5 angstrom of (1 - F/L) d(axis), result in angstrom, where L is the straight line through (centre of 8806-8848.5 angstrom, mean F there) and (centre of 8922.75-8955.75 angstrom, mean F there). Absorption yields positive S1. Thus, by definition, 1.5 angstrom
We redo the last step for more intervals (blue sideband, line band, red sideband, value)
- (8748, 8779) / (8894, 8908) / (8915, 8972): 1.0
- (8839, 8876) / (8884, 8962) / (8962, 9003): 3.0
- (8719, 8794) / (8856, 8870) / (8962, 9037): 1.1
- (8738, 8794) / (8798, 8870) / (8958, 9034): 1.6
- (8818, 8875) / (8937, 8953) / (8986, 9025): 0.8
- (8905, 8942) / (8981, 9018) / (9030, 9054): -1.5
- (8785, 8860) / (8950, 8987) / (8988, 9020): 0.8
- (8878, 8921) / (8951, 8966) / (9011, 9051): -0.2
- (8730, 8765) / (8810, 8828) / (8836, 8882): -0.3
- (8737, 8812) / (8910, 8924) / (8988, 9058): 0.6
